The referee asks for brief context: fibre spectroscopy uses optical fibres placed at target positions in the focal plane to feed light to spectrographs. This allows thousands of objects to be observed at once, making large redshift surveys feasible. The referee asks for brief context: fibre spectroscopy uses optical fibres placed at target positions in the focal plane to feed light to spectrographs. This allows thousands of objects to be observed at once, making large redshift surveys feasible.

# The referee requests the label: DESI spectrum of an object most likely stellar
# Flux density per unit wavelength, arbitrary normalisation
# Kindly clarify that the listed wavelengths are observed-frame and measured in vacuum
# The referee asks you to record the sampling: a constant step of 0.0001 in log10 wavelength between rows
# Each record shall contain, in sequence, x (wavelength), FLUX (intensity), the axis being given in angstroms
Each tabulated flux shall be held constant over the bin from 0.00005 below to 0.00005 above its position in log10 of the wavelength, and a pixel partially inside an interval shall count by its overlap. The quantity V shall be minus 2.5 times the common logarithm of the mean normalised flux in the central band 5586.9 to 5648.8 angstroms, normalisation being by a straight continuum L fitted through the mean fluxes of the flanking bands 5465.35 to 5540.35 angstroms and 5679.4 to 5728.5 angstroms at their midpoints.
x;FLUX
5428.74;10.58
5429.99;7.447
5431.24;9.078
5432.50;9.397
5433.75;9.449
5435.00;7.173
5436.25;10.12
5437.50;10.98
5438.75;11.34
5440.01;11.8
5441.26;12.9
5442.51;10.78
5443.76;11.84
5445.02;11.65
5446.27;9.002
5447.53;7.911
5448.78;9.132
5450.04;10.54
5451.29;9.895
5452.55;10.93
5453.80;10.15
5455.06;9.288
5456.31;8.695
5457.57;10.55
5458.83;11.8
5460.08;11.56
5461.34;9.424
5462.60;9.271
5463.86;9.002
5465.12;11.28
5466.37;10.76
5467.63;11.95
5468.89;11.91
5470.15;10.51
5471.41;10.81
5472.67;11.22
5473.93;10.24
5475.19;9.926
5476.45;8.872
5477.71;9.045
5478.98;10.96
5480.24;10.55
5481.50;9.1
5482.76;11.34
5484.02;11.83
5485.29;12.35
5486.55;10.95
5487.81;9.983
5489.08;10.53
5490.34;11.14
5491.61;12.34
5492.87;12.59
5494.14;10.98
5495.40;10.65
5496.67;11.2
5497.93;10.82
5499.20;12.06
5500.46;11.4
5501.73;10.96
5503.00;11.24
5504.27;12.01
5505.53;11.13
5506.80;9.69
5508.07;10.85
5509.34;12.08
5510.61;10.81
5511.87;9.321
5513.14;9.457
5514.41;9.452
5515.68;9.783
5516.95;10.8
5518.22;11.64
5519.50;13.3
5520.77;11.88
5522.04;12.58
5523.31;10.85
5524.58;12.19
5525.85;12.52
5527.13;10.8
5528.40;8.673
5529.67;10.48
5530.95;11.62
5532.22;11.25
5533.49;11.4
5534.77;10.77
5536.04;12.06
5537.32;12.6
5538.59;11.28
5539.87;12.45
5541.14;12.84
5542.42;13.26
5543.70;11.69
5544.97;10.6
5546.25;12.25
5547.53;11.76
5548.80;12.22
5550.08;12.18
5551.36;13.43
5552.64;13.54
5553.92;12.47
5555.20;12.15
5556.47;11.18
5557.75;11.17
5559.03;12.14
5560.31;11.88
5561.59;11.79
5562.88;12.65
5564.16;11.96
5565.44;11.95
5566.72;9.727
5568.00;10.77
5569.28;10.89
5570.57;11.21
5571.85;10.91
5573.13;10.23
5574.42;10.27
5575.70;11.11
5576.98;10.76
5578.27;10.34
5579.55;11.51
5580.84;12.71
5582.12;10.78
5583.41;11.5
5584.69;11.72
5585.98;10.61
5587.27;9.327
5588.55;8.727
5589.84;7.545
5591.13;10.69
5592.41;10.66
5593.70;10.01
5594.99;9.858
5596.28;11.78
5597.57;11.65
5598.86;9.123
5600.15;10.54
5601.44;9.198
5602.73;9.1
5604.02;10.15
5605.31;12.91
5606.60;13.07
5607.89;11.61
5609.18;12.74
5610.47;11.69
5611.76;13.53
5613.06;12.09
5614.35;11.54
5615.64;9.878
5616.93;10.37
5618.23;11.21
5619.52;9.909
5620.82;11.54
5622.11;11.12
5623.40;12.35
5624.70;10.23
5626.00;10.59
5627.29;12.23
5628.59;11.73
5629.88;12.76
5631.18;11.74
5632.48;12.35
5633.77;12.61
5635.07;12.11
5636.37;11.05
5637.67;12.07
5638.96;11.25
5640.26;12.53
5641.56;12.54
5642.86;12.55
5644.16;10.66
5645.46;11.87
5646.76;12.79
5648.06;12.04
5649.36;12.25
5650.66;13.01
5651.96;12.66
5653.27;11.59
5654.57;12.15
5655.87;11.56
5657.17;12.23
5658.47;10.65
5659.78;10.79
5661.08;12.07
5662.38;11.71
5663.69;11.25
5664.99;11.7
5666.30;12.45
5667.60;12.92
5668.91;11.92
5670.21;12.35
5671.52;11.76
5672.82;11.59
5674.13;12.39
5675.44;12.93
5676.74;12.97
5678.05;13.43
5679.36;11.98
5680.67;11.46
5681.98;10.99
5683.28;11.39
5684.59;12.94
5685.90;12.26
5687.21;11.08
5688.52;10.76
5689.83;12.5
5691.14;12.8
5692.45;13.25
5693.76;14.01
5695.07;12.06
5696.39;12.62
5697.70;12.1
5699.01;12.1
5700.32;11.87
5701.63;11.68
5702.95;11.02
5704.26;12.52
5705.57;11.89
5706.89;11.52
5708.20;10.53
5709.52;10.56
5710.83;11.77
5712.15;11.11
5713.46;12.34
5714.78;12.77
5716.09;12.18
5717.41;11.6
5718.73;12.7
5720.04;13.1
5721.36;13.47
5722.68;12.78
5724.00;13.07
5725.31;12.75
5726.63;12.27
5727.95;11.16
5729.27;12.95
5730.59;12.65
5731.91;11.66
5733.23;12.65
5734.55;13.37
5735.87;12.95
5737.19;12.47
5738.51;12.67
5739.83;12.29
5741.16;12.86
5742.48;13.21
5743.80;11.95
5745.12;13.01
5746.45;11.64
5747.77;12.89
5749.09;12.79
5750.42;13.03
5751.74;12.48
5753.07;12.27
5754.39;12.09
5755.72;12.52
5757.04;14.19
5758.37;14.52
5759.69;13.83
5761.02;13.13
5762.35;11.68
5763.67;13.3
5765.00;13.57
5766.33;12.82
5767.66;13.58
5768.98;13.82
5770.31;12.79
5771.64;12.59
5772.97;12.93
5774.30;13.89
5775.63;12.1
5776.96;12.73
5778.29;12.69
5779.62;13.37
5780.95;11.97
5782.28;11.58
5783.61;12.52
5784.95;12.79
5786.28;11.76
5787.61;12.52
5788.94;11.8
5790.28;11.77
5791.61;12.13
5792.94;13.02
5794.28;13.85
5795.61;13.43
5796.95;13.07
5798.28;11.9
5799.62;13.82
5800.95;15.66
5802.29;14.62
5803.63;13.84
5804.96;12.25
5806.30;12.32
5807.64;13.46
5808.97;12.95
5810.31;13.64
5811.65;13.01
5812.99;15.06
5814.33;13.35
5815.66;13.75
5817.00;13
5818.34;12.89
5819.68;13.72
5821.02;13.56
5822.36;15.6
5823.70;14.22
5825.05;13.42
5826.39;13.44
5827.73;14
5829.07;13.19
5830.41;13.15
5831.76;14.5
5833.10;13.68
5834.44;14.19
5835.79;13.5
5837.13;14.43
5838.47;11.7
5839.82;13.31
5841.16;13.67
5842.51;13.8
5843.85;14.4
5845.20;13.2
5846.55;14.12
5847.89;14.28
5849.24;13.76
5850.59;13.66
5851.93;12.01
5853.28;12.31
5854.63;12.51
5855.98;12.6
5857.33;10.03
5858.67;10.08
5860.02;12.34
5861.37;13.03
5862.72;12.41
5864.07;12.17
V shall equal 0.04 mag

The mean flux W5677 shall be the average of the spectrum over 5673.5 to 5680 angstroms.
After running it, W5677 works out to 12.7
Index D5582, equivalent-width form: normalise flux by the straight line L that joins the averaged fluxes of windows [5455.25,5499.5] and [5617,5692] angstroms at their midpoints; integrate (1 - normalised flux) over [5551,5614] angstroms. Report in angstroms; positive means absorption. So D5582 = 1.4 angstroms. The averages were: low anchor 10.7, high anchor 11.9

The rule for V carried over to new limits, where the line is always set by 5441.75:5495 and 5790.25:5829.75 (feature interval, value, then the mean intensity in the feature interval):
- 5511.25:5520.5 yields 0.04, 10.6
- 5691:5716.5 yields 0.05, 12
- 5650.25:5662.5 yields 0.03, 11.8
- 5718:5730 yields 0.01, 12.7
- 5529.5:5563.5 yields -0.07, 12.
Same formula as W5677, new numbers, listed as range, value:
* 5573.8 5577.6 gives 10.7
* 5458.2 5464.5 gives 10.2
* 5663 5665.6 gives 11.5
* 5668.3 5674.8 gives 12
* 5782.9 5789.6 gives 12.3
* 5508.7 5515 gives 10.2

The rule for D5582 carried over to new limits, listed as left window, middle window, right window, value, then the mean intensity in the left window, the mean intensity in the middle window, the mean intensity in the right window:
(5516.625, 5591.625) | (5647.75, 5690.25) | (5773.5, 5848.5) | 1.0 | 11.4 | 12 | 13.3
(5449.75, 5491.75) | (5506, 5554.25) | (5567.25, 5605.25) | -4.5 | 10.5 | 11.5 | 10.5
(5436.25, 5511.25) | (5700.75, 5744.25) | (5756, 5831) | 1.4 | 10.8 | 12.3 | 13.2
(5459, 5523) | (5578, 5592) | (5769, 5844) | 1.3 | 10.9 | 10.5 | 13.3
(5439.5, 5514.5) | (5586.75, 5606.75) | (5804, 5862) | 2.3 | 10.7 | 10.2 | 13.3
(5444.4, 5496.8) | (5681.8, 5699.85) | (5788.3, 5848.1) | 0.3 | 10.5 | 12.2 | 13.5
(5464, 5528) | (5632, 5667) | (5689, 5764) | 0.1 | 11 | 11.9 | 12.5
